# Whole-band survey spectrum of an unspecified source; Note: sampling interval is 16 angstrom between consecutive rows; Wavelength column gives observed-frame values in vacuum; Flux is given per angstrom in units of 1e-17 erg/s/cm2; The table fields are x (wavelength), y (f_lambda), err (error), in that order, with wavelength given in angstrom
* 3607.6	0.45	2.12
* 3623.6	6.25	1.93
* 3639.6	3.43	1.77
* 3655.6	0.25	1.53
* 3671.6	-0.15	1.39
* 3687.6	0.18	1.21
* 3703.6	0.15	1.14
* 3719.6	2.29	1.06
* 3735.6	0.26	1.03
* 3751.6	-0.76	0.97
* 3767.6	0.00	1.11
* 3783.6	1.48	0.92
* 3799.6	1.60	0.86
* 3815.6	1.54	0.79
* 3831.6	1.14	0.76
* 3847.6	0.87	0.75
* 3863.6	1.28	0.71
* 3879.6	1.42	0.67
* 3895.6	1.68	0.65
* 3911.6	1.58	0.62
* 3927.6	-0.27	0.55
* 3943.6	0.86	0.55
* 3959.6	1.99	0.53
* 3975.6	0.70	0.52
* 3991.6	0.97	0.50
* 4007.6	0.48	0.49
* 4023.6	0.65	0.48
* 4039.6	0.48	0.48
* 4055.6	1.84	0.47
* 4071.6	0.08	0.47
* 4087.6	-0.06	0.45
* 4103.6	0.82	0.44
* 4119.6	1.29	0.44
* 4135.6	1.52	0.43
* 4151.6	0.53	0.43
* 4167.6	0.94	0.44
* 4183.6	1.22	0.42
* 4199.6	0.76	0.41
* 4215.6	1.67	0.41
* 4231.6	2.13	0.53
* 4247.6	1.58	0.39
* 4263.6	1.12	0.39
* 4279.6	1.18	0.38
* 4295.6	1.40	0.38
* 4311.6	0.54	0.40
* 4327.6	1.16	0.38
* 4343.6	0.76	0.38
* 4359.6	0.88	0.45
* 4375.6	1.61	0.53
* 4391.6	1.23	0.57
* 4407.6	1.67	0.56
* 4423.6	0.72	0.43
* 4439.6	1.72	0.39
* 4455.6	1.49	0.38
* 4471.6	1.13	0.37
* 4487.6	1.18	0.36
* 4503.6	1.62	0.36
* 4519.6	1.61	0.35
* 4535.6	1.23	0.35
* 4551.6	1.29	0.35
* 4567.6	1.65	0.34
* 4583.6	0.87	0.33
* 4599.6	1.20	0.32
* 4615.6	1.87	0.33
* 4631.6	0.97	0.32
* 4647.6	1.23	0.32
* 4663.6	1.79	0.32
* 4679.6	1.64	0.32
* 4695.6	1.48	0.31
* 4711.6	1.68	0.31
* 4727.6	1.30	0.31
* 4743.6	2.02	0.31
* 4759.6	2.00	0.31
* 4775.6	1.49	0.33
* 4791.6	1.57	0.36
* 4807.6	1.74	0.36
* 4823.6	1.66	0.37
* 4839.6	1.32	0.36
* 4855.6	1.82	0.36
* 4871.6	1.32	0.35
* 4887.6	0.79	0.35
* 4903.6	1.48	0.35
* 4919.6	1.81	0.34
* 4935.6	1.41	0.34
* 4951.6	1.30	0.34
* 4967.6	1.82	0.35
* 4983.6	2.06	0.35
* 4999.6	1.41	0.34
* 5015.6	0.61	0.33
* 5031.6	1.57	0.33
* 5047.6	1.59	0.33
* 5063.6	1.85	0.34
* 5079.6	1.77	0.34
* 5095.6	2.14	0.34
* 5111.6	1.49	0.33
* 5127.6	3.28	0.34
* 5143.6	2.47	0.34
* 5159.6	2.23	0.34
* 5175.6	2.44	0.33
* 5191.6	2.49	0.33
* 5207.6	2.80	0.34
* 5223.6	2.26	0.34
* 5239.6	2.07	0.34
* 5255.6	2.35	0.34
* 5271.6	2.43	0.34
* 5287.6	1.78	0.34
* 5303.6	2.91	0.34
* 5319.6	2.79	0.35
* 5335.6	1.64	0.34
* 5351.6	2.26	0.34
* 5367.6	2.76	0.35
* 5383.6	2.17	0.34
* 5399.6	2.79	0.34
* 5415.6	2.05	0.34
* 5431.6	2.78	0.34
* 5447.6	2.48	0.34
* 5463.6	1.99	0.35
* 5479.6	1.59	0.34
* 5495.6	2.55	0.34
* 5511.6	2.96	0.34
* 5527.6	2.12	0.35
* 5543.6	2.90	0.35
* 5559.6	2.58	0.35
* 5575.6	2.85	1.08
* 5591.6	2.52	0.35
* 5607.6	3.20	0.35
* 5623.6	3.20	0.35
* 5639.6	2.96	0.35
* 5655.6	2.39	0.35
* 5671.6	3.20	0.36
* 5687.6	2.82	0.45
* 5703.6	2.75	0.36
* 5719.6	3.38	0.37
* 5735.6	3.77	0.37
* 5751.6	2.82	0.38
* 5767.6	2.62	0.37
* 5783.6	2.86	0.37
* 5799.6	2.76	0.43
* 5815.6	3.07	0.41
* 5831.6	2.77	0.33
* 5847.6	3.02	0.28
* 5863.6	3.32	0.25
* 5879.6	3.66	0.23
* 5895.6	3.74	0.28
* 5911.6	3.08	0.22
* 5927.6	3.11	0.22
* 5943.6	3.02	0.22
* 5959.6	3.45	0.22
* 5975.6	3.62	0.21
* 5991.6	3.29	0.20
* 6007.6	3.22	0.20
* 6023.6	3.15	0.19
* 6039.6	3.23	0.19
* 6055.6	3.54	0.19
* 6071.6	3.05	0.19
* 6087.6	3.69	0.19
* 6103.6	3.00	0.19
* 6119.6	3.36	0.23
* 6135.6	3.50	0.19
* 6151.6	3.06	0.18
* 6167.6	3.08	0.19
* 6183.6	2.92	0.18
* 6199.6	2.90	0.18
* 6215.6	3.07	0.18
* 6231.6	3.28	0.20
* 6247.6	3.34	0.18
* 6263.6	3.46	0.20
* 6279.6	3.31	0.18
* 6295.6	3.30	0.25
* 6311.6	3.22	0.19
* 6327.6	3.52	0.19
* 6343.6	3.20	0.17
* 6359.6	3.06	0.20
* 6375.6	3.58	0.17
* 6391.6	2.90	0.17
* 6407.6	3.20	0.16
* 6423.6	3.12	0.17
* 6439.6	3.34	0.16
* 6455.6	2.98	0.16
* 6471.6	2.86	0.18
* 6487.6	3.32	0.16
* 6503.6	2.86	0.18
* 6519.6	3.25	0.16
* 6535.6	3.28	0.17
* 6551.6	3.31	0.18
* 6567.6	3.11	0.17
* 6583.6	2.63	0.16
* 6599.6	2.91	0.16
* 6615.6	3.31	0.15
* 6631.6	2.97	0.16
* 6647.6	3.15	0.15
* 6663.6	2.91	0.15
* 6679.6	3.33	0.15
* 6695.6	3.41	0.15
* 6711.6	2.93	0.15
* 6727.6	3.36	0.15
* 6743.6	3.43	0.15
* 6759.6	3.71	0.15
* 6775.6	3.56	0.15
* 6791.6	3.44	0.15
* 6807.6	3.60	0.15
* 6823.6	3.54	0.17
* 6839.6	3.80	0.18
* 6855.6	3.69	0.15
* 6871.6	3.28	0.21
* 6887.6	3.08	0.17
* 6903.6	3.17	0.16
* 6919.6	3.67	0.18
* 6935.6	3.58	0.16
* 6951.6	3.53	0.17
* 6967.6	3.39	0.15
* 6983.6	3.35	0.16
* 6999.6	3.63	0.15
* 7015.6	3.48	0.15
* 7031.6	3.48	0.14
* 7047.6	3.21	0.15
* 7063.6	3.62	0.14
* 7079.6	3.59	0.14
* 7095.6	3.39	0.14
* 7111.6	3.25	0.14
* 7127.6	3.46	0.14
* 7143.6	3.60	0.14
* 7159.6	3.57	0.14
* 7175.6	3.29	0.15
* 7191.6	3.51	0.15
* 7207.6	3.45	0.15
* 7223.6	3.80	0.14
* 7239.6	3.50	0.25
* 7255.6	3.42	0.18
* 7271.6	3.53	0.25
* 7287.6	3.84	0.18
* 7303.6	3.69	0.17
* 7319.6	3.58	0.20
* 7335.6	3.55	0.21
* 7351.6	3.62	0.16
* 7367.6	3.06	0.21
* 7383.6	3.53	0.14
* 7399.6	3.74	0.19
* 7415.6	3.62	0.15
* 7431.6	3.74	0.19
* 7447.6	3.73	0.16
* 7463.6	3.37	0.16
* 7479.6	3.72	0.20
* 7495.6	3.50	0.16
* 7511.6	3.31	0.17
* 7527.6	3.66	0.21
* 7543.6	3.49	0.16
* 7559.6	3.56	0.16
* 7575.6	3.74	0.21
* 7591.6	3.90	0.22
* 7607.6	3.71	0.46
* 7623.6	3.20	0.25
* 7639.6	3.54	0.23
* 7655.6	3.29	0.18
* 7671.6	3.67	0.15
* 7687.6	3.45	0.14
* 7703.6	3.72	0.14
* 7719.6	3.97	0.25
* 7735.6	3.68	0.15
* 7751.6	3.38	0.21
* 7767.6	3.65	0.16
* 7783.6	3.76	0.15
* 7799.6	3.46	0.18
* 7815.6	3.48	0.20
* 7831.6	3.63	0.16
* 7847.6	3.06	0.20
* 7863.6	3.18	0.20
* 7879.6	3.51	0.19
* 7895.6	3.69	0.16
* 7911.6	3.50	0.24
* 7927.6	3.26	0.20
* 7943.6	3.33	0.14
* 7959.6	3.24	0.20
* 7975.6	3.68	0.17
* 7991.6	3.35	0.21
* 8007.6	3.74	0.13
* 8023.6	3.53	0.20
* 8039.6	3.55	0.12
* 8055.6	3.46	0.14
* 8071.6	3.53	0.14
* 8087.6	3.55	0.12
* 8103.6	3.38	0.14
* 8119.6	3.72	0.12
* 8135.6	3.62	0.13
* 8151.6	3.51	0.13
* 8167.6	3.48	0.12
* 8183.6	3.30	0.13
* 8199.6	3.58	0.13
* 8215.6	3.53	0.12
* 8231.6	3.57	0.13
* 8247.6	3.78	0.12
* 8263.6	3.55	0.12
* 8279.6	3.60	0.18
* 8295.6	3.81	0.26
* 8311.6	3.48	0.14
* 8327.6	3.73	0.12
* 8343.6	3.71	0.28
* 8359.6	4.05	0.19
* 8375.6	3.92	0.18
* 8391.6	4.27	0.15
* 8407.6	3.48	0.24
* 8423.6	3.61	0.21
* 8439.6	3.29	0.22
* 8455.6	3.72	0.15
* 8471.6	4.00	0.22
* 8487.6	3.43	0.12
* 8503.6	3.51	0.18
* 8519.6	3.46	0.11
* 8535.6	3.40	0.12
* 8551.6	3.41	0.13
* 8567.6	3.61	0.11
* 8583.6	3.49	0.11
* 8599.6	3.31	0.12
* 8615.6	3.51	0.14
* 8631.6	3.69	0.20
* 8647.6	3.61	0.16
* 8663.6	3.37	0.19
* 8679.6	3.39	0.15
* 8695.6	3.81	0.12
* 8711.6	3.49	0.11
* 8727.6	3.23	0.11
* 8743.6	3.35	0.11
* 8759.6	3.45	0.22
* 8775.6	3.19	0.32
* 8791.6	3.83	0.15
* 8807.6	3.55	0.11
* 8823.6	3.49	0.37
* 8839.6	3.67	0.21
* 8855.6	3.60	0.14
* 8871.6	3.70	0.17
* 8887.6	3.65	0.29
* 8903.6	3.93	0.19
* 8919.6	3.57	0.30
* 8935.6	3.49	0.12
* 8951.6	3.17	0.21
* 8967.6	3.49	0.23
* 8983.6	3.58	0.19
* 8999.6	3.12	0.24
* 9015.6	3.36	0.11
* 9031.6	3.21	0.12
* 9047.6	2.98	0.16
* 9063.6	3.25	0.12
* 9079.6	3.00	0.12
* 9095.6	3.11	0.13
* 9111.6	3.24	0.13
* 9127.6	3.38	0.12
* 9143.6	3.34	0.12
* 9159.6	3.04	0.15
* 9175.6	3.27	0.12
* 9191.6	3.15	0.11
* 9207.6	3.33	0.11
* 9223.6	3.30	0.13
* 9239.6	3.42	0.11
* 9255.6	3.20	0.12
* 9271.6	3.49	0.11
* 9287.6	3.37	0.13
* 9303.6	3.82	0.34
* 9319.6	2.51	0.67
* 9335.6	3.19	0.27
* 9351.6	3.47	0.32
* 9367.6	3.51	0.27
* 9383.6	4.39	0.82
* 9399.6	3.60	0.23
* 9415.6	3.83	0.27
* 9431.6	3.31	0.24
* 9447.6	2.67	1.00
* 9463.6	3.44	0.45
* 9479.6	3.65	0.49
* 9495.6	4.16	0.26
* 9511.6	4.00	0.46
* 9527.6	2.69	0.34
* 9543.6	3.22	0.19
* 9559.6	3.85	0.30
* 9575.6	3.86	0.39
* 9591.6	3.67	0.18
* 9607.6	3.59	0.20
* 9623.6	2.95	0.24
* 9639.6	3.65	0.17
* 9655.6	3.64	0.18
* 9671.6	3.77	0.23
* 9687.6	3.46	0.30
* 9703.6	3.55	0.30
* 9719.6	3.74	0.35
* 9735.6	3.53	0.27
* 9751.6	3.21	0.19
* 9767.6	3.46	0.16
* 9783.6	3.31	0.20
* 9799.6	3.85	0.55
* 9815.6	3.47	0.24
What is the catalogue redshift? 0.27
